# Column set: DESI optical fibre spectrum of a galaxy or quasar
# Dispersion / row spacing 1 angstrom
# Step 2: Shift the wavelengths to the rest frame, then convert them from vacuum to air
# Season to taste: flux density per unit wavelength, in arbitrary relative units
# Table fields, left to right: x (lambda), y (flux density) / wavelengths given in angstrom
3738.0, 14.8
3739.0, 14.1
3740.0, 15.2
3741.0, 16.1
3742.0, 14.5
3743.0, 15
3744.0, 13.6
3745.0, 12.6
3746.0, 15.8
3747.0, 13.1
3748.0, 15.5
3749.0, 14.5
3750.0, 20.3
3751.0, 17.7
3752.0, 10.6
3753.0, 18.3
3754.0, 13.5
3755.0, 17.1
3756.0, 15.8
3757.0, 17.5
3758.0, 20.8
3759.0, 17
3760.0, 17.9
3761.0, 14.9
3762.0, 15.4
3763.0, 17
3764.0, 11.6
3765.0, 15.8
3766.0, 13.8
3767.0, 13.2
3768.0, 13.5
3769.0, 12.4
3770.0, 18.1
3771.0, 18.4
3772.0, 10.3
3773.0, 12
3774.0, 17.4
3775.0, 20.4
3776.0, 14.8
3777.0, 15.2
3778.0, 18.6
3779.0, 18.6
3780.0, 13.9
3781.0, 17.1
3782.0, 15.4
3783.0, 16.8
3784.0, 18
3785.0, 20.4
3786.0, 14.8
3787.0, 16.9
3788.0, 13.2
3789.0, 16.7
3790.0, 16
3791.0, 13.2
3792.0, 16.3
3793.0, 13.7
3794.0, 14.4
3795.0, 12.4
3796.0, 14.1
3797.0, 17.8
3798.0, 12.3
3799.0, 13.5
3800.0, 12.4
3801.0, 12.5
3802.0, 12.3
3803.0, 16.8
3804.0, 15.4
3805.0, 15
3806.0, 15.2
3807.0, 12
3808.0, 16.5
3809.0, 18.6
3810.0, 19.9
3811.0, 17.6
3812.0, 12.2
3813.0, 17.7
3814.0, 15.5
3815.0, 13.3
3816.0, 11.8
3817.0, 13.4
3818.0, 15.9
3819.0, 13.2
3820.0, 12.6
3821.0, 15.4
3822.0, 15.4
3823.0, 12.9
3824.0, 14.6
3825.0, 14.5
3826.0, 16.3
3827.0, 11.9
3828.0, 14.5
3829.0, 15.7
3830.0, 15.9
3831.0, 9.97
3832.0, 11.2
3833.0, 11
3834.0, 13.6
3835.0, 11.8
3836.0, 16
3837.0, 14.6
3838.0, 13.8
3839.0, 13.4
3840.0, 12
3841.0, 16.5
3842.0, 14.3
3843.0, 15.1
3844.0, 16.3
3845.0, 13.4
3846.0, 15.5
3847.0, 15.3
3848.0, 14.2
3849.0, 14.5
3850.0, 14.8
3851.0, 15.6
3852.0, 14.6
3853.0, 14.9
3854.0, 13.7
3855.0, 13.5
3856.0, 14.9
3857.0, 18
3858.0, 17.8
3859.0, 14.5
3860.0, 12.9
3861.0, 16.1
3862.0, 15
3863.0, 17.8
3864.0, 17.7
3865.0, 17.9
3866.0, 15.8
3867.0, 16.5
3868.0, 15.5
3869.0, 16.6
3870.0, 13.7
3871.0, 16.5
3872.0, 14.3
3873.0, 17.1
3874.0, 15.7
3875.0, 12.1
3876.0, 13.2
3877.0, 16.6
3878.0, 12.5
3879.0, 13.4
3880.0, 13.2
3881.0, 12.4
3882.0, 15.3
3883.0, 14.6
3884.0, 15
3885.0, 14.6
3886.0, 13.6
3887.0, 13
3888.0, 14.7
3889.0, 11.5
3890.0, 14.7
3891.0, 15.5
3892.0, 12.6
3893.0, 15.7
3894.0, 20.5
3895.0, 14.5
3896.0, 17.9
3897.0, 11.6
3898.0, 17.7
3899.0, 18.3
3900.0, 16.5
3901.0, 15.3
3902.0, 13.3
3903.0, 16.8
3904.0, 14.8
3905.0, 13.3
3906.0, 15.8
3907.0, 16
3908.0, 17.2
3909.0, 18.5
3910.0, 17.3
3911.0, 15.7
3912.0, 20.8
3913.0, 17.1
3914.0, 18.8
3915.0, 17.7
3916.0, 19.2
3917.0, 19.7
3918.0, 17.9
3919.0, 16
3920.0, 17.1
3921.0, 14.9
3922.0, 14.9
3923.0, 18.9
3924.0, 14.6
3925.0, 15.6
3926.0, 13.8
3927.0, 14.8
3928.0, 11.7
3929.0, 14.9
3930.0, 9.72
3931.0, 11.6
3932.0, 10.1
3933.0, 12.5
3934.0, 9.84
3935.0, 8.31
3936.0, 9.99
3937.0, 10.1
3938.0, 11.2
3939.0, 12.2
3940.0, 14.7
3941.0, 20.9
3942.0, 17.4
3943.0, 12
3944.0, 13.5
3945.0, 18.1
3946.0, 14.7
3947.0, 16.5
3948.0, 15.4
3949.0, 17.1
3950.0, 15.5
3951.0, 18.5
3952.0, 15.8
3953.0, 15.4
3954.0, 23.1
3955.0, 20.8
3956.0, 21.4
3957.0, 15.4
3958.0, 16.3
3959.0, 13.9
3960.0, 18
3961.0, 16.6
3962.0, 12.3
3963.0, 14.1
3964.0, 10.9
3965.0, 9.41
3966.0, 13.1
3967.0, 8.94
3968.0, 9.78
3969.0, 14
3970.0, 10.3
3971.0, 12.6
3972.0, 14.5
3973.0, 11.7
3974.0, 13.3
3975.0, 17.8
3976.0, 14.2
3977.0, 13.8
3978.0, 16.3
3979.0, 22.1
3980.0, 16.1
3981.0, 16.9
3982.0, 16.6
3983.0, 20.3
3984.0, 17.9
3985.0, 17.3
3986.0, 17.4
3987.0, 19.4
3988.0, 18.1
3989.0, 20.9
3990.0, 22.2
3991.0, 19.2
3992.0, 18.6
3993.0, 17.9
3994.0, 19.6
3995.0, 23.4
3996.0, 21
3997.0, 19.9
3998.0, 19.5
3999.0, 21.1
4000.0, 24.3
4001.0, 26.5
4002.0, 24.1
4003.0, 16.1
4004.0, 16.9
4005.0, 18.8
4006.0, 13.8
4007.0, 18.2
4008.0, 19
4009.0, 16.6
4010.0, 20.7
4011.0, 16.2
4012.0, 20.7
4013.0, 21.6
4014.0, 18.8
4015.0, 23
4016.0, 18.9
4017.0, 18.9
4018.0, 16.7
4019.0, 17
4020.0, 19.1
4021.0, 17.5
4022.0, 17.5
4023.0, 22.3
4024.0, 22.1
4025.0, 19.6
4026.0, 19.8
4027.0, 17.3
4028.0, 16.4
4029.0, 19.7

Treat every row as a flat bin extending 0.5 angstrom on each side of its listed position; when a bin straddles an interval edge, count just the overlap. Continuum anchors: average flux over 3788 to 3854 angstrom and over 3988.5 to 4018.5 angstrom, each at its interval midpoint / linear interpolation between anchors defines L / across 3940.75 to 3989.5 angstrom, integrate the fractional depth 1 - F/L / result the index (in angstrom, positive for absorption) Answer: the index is 7.4 angstrom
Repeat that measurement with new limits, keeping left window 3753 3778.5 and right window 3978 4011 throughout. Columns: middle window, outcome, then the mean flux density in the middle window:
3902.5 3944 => 7.3 angstrom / 15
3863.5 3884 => 2.8 angstrom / 15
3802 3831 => 2.9 angstrom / 14.9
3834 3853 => 2.7 angstrom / 14.5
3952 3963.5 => 1.1 angstrom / 17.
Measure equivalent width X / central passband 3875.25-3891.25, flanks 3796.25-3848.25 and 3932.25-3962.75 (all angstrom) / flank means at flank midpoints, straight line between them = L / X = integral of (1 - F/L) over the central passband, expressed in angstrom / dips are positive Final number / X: 0.9 angstrom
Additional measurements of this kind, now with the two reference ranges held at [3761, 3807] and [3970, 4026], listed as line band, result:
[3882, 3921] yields 2.3 angstrom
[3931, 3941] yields 3.4 angstrom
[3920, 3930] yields 1.5 angstrom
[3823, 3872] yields 4.2 angstrom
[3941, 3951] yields 1.0 angstrom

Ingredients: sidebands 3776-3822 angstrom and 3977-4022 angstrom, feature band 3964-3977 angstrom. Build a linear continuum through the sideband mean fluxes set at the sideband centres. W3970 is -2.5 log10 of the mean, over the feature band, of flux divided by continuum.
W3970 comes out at 0.43 mag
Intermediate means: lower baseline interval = 15.2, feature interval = 12.5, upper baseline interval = 19.1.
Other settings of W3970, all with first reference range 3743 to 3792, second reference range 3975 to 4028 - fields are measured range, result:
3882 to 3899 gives 0.168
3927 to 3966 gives 0.254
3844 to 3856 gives 0.156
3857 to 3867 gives 0.052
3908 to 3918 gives -0.027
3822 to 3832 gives 0.186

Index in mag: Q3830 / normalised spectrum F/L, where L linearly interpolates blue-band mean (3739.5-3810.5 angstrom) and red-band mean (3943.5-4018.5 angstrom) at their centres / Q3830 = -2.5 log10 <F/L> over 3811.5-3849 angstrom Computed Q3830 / 0.14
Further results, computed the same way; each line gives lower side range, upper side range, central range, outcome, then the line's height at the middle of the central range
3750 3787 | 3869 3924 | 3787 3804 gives 0.12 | 15.9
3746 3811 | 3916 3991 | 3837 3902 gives 0.03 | 15.4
